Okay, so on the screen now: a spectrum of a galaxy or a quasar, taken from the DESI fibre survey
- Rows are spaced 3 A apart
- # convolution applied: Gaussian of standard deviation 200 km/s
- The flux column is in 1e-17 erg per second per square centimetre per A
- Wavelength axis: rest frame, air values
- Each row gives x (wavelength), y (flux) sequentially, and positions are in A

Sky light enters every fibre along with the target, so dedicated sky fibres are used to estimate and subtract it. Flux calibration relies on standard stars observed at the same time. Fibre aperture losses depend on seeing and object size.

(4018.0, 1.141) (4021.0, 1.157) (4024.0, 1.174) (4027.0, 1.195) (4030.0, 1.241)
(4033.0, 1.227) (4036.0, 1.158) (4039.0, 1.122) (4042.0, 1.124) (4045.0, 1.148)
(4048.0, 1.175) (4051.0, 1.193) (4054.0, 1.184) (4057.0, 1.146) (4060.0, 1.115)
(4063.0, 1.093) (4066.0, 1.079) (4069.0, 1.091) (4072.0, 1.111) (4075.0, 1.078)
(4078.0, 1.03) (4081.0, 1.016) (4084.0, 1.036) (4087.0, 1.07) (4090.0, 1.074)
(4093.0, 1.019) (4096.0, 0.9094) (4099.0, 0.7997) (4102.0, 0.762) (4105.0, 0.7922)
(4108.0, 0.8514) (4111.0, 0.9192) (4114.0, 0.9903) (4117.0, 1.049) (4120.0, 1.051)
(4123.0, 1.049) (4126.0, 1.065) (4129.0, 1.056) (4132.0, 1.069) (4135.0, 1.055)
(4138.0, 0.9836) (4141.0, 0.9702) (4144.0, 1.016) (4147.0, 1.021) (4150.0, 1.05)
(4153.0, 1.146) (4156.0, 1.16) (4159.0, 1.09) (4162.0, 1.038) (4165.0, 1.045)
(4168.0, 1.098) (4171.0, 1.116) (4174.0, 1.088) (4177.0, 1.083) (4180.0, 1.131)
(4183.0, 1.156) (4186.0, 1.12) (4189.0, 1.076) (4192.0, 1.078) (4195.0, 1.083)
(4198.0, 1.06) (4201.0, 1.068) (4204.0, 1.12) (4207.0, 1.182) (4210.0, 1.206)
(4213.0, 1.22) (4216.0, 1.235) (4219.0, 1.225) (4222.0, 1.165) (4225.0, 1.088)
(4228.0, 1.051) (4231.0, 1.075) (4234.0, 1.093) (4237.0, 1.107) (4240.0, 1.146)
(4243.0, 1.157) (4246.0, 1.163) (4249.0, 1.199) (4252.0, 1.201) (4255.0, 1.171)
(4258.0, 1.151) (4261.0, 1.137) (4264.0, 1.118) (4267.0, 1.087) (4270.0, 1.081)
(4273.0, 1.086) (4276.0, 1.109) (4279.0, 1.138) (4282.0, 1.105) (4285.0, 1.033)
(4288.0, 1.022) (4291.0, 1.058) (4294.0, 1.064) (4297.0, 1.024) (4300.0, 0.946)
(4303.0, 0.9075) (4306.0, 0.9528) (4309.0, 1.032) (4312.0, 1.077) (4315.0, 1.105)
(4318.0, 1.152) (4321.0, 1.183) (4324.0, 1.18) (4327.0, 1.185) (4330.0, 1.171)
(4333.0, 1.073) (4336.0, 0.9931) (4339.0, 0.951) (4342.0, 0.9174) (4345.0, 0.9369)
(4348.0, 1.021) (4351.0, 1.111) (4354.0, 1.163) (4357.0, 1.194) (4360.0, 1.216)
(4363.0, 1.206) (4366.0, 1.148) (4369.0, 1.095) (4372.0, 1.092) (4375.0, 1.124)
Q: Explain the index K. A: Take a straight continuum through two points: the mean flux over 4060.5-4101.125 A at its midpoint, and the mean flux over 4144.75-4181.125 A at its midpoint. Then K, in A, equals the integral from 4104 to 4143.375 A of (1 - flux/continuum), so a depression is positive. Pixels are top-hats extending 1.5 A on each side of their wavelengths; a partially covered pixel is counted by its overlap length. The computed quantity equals 2.39 A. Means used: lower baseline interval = 1.03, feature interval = 0.995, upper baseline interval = 1.09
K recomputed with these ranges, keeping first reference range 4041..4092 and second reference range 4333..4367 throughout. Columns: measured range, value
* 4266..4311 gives 1.6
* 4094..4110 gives 3.9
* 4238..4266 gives -1.9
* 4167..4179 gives -0.1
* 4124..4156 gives 1.4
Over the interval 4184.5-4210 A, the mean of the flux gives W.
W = 1.1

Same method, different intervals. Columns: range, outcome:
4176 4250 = 1.13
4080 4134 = 0.977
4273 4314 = 1.04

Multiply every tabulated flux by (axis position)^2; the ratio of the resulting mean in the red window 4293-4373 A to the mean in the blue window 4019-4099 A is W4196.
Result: 1.11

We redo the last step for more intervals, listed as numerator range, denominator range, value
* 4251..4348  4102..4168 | 1.14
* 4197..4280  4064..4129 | 1.22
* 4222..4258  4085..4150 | 1.22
